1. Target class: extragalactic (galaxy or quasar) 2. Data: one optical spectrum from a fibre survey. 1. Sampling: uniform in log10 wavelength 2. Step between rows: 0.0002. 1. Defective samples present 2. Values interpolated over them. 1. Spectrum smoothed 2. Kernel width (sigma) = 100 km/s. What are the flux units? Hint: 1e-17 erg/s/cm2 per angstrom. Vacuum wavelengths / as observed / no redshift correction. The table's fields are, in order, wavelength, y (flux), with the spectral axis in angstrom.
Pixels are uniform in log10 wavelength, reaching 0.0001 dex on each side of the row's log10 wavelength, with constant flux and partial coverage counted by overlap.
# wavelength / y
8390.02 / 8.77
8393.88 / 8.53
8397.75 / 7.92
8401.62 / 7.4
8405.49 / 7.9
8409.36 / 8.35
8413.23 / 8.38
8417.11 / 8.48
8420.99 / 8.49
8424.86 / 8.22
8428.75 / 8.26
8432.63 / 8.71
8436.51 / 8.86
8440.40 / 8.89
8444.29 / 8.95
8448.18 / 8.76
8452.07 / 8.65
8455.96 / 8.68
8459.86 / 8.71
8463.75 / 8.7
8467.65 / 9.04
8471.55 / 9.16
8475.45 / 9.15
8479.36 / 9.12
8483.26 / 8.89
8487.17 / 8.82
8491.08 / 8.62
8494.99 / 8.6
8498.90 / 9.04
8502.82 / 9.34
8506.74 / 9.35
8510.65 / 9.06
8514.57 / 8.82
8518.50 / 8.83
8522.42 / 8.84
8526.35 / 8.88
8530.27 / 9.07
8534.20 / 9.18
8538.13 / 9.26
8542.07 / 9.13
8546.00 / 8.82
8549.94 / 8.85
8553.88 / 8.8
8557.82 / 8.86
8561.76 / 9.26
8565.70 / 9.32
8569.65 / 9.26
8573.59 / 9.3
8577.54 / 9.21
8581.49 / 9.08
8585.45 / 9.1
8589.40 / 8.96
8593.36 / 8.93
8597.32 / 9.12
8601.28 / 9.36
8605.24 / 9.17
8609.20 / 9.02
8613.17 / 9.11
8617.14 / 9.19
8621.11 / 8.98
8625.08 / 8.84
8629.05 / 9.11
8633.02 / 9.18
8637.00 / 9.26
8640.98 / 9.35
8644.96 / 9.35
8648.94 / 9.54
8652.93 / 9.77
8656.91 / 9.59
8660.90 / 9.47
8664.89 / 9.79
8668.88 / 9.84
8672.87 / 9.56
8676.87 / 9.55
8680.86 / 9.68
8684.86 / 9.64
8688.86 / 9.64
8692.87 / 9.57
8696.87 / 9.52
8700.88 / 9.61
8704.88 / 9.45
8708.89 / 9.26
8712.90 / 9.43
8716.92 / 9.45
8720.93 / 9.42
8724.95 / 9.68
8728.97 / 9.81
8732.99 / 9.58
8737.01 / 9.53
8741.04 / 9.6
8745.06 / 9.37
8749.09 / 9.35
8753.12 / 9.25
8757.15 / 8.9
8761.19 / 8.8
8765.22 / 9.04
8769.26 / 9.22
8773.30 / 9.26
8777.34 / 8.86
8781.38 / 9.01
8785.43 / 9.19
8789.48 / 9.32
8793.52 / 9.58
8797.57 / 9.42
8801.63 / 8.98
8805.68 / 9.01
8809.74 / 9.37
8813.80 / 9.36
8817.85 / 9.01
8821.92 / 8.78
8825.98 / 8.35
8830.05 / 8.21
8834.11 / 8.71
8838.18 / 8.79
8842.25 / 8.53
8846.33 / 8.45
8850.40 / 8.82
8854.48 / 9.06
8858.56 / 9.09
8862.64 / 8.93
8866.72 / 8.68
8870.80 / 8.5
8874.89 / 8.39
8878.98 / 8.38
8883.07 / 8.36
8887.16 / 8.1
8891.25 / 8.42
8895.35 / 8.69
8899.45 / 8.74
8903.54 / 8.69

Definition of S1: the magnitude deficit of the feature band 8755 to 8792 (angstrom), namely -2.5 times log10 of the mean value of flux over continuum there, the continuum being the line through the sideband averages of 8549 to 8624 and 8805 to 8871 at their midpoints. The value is -0.02 mag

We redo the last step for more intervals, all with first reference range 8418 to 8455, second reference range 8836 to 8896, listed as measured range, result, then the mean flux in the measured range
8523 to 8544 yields -0.055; 9.08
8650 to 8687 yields -0.122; 9.65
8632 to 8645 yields -0.079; 9.28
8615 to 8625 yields -0.050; 9.04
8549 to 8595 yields -0.056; 9.08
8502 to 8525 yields -0.047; 9.02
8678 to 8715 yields -0.109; 9.53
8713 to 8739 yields -0.113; 9.57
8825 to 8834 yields 0.032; 8.37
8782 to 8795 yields -0.085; 9.32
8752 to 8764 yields -0.043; 8.97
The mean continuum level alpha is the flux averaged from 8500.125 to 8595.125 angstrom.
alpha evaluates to 9.06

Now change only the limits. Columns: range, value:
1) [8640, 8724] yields 9.55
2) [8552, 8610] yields 9.12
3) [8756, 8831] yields 9.05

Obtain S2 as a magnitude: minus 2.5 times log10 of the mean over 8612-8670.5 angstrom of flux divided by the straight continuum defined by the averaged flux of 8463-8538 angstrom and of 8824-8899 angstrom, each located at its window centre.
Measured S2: -0.06 mag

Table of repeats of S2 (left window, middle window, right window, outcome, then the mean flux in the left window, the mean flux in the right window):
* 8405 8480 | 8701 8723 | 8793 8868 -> -0.07 mag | 8.68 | 8.89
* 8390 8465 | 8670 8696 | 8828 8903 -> -0.13 mag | 8.47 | 8.6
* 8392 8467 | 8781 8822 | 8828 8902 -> -0.08 mag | 8.48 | 8.6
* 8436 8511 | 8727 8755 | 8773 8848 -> -0.07 mag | 8.92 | 8.95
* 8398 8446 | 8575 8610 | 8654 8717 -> 0.01 mag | 8.39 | 9.57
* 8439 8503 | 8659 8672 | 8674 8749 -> -0.03 mag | 8.88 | 9.54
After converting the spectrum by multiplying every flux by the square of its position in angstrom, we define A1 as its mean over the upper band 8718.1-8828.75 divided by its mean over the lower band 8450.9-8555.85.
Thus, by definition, 1.10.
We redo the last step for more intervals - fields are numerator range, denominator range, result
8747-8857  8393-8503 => 1.13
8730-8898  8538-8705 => 1.00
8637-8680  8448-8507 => 1.12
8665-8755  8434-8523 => 1.13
